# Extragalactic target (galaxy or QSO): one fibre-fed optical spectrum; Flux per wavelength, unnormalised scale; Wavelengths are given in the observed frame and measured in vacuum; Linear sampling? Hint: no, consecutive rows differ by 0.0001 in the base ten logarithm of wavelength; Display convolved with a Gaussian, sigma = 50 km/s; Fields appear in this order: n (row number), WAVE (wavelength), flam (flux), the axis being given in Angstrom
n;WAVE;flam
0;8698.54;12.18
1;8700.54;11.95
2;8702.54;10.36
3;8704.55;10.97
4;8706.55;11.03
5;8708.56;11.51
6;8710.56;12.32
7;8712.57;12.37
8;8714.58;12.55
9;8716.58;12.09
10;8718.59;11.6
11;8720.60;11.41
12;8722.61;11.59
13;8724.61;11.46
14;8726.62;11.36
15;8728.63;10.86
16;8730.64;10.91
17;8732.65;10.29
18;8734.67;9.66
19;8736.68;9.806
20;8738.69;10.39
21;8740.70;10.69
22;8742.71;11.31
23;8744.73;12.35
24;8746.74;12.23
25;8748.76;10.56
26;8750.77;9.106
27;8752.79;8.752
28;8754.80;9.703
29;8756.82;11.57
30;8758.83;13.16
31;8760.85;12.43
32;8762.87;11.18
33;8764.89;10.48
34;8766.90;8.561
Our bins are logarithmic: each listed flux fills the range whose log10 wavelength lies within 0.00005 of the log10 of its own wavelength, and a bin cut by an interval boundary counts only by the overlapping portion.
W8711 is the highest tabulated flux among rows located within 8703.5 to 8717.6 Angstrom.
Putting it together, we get 12.55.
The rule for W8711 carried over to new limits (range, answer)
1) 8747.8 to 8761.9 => 13.16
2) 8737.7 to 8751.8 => 12.35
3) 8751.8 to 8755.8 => 9.703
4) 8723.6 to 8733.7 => 11.46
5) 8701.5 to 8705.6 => 10.97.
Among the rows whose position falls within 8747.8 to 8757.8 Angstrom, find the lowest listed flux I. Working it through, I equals 8.752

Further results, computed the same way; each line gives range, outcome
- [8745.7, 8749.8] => 10.56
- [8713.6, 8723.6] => 11.41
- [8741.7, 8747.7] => 11.31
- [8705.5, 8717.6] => 11.03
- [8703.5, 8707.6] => 10.97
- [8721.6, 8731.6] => 10.86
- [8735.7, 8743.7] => 9.806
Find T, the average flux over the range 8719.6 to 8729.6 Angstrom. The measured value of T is 11.3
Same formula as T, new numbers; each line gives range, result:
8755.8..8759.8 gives 12.4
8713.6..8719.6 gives 12.1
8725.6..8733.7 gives 10.8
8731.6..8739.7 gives 10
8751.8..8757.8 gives 10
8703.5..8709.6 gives 11.2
